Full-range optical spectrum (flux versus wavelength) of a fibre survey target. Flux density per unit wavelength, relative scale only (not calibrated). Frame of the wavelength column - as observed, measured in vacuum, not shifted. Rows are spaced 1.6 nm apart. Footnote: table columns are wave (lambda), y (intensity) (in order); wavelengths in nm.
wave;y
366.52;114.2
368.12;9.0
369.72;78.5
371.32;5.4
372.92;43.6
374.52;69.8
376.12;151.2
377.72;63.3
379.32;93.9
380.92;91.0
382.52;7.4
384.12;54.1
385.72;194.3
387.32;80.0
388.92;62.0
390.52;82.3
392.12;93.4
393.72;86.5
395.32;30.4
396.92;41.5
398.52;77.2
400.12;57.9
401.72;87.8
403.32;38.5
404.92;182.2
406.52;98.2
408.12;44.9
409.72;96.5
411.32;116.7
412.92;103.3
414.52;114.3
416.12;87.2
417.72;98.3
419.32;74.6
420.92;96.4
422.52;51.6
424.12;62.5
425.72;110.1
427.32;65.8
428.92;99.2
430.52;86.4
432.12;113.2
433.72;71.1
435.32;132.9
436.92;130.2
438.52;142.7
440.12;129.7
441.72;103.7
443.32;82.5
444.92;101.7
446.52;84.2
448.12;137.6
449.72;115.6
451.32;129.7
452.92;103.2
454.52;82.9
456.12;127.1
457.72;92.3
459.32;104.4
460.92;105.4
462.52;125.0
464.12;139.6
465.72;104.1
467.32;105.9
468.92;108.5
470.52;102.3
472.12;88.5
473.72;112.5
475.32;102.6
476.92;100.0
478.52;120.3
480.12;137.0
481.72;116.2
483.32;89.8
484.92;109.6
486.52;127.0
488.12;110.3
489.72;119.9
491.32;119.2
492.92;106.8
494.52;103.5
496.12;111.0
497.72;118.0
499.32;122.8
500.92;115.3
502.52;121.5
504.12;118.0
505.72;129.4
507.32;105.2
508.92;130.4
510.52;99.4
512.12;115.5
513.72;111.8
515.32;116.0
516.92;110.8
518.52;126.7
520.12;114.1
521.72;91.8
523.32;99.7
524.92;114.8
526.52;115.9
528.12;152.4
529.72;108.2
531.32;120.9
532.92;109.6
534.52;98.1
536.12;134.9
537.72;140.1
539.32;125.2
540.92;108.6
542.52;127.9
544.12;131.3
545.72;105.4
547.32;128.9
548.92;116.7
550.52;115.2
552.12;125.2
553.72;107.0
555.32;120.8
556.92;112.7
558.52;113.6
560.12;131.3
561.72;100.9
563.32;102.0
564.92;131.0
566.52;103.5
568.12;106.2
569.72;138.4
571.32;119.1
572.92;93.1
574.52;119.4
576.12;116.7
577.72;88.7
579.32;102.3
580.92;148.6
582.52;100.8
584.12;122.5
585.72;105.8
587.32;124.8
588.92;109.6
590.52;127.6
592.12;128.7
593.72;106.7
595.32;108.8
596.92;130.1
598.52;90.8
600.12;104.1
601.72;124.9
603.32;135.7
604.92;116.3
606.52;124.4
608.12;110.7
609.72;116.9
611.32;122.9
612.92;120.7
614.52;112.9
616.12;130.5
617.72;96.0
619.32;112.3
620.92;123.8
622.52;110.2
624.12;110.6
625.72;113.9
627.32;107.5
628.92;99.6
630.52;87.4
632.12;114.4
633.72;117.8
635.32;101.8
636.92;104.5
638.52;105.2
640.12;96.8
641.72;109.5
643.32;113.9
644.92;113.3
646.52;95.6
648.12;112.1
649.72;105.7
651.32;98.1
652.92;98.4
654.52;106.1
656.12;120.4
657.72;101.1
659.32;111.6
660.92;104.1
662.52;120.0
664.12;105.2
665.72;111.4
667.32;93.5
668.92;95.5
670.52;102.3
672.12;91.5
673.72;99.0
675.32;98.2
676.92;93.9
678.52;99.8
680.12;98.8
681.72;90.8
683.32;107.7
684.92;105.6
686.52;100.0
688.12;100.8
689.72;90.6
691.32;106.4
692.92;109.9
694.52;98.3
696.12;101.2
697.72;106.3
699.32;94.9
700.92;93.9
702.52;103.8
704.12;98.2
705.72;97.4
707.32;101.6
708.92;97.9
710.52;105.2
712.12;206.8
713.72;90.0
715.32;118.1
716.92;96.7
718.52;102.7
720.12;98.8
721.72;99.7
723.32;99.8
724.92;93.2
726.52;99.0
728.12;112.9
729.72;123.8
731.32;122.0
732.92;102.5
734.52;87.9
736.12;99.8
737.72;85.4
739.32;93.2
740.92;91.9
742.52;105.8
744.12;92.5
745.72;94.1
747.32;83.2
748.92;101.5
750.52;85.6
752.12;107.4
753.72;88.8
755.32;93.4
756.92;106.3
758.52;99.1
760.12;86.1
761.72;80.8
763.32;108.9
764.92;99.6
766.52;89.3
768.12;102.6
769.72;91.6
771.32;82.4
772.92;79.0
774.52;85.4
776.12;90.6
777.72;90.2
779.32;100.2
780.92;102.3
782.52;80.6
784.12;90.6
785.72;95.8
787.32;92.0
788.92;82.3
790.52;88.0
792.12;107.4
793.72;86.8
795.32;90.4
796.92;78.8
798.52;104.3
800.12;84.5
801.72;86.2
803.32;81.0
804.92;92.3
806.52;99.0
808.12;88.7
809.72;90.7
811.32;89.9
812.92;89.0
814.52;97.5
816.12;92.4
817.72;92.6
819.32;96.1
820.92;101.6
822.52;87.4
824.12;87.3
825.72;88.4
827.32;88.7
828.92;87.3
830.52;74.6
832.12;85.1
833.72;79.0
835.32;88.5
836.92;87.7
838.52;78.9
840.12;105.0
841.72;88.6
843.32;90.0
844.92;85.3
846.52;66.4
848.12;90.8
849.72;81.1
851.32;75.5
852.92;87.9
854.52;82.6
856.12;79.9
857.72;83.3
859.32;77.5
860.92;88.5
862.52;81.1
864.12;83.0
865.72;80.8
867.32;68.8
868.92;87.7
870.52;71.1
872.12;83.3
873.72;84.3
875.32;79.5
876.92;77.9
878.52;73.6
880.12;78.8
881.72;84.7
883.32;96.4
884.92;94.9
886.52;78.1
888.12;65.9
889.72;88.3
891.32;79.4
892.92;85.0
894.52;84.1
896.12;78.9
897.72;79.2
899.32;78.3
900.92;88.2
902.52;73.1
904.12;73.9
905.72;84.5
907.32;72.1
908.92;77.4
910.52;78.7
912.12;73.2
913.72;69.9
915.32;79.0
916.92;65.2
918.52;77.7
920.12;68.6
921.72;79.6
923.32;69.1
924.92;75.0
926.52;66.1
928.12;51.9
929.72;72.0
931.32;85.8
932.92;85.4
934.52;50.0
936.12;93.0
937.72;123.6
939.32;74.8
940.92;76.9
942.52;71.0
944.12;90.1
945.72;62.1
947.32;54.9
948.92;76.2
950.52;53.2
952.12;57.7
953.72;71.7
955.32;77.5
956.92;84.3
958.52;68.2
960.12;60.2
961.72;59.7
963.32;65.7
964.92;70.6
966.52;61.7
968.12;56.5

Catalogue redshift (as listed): 0.086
